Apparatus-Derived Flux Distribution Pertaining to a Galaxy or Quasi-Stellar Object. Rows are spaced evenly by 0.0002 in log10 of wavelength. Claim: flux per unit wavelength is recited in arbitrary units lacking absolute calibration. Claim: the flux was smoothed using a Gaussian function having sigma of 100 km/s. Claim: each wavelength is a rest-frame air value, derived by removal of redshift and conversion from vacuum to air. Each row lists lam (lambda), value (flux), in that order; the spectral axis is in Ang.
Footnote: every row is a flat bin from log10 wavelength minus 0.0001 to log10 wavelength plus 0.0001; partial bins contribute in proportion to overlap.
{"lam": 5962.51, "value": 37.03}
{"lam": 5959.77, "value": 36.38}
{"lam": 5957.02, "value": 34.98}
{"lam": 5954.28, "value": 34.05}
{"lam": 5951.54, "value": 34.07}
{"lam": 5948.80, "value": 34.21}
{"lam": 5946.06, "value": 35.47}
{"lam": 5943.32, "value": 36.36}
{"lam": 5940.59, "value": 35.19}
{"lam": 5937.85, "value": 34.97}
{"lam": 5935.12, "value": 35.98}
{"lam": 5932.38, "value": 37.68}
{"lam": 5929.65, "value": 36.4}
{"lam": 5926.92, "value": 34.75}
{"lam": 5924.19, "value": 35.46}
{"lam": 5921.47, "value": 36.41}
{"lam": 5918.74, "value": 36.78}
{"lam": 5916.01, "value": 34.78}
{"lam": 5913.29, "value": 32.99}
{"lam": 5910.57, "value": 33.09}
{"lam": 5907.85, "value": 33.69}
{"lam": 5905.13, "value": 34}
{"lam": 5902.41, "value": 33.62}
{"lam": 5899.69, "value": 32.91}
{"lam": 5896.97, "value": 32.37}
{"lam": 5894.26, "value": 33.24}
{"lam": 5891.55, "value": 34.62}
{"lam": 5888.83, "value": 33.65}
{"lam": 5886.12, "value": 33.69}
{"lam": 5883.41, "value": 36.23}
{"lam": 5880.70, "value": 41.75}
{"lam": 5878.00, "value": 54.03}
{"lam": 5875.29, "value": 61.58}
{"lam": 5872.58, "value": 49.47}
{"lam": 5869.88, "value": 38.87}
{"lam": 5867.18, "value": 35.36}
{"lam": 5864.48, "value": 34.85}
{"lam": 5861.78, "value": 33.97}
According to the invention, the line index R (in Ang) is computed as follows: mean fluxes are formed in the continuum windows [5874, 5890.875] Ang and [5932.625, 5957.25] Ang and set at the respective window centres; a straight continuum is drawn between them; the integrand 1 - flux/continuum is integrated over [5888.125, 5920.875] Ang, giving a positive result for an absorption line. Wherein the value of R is 5.2 Ang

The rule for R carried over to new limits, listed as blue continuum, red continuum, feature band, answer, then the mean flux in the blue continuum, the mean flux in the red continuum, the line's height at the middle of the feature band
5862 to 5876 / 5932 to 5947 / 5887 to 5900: 2.18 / 42.4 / 35.8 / 40.1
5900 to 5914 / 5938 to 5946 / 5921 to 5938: -0.57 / 33.5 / 35.6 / 34.8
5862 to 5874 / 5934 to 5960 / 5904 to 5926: 1.26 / 39.2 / 35.1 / 36.8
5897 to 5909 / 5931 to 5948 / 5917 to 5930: -0.41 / 33.4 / 35.9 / 34.8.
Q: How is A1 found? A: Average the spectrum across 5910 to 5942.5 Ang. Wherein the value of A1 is 35.5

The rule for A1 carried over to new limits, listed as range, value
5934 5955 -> 35.1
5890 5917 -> 33.5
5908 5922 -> 34.6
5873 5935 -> 37.1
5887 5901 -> 33.4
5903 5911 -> 33.7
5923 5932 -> 35.8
